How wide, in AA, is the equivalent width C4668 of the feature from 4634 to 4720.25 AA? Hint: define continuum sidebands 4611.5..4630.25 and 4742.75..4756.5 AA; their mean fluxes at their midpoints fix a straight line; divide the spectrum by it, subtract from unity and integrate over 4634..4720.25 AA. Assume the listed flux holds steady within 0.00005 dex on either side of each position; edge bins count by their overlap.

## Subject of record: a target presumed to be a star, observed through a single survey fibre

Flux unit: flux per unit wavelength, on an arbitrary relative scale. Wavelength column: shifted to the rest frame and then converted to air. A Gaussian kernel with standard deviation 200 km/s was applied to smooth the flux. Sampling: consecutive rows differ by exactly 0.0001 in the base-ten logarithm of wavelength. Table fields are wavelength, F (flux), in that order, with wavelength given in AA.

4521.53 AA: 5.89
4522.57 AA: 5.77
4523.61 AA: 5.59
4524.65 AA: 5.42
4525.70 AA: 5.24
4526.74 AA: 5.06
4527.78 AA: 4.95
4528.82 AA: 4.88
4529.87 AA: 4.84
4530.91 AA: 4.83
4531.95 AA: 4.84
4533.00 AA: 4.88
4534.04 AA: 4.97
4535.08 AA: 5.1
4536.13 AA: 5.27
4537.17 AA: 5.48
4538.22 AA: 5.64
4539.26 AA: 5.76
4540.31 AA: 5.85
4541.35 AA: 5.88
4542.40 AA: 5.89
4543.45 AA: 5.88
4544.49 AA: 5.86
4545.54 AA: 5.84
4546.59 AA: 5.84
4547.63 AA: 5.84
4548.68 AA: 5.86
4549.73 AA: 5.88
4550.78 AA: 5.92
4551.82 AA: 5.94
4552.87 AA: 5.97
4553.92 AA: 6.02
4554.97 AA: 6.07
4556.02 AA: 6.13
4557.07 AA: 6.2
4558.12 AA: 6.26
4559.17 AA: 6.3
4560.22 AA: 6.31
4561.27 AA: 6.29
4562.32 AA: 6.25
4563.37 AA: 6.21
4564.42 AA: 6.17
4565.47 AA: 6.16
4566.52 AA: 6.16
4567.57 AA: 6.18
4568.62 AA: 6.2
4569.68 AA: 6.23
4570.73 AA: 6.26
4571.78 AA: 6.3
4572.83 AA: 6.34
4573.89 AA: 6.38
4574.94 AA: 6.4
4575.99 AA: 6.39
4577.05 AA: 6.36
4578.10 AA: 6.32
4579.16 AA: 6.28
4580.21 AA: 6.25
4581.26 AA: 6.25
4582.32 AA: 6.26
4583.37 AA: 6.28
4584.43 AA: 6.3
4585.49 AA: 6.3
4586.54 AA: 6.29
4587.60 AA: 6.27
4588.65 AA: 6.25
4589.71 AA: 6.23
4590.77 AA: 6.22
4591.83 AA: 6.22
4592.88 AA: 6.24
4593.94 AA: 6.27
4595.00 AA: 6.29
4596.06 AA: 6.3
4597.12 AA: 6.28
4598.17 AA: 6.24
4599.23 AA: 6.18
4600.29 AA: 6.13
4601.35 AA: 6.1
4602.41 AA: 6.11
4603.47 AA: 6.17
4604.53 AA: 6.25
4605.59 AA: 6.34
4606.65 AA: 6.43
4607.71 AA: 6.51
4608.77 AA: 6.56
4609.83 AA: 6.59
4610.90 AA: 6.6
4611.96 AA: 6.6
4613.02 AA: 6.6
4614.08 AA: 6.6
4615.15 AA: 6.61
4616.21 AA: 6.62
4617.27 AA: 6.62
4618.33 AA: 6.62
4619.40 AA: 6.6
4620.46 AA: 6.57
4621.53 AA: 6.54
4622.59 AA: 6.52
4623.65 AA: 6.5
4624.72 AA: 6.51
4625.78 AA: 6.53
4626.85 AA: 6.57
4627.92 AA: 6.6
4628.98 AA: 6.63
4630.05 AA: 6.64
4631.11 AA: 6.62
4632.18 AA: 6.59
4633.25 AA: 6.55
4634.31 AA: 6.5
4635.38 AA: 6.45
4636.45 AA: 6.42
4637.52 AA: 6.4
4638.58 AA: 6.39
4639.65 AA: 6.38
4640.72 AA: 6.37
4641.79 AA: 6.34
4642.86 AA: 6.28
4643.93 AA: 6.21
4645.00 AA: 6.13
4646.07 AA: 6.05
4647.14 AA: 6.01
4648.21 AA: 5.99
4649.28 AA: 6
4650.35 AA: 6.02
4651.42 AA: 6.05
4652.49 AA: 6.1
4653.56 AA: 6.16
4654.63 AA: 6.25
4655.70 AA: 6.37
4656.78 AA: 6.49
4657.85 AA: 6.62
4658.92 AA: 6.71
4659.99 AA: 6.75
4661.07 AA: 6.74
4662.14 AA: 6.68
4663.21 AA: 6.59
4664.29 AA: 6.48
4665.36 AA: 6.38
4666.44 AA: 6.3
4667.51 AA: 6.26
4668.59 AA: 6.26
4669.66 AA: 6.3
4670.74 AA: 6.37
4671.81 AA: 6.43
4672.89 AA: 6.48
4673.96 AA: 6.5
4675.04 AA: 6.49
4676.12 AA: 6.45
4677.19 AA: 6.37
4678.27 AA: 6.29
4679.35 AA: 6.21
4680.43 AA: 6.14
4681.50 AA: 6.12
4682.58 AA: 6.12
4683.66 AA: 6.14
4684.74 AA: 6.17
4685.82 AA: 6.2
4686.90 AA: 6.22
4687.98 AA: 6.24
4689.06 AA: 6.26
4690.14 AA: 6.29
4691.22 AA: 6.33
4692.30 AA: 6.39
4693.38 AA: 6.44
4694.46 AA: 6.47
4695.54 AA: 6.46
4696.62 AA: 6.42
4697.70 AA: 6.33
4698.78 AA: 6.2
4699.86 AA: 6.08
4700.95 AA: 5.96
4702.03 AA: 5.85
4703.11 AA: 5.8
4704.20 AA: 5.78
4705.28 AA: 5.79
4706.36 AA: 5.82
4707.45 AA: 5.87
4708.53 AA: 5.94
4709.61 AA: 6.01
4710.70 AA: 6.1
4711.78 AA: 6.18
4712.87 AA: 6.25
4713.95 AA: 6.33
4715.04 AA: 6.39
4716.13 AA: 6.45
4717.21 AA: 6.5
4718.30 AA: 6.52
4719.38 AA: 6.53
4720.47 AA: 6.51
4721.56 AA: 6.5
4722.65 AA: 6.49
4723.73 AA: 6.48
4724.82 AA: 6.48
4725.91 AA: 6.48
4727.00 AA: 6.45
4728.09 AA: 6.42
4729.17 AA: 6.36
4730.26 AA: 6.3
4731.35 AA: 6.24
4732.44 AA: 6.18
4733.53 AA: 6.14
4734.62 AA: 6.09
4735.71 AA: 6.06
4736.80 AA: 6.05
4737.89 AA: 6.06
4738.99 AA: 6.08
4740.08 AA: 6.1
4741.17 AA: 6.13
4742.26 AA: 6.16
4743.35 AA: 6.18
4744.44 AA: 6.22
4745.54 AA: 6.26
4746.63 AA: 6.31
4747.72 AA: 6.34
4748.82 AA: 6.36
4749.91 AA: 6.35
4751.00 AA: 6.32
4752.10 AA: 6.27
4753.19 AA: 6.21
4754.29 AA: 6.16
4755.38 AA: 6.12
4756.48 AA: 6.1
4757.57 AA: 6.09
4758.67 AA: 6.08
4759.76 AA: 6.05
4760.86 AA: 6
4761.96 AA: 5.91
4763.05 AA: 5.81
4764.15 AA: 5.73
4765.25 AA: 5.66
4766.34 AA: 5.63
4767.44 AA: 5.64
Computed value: 2.1 AA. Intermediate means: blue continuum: 6.58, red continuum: 6.25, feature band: 6.28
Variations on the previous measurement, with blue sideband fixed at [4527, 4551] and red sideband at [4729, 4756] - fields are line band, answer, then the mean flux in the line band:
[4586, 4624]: -4.57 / 6.39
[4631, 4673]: -3.47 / 6.36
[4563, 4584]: -2.55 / 6.27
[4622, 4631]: -1.22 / 6.57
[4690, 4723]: -0.84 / 6.22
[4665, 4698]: -1.87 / 6.32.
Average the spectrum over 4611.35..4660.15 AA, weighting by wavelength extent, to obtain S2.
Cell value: 6.43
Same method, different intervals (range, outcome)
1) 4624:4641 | 6.51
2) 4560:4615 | 6.3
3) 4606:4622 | 6.57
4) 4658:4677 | 6.48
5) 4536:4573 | 6.02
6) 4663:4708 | 6.24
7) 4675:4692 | 6.25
